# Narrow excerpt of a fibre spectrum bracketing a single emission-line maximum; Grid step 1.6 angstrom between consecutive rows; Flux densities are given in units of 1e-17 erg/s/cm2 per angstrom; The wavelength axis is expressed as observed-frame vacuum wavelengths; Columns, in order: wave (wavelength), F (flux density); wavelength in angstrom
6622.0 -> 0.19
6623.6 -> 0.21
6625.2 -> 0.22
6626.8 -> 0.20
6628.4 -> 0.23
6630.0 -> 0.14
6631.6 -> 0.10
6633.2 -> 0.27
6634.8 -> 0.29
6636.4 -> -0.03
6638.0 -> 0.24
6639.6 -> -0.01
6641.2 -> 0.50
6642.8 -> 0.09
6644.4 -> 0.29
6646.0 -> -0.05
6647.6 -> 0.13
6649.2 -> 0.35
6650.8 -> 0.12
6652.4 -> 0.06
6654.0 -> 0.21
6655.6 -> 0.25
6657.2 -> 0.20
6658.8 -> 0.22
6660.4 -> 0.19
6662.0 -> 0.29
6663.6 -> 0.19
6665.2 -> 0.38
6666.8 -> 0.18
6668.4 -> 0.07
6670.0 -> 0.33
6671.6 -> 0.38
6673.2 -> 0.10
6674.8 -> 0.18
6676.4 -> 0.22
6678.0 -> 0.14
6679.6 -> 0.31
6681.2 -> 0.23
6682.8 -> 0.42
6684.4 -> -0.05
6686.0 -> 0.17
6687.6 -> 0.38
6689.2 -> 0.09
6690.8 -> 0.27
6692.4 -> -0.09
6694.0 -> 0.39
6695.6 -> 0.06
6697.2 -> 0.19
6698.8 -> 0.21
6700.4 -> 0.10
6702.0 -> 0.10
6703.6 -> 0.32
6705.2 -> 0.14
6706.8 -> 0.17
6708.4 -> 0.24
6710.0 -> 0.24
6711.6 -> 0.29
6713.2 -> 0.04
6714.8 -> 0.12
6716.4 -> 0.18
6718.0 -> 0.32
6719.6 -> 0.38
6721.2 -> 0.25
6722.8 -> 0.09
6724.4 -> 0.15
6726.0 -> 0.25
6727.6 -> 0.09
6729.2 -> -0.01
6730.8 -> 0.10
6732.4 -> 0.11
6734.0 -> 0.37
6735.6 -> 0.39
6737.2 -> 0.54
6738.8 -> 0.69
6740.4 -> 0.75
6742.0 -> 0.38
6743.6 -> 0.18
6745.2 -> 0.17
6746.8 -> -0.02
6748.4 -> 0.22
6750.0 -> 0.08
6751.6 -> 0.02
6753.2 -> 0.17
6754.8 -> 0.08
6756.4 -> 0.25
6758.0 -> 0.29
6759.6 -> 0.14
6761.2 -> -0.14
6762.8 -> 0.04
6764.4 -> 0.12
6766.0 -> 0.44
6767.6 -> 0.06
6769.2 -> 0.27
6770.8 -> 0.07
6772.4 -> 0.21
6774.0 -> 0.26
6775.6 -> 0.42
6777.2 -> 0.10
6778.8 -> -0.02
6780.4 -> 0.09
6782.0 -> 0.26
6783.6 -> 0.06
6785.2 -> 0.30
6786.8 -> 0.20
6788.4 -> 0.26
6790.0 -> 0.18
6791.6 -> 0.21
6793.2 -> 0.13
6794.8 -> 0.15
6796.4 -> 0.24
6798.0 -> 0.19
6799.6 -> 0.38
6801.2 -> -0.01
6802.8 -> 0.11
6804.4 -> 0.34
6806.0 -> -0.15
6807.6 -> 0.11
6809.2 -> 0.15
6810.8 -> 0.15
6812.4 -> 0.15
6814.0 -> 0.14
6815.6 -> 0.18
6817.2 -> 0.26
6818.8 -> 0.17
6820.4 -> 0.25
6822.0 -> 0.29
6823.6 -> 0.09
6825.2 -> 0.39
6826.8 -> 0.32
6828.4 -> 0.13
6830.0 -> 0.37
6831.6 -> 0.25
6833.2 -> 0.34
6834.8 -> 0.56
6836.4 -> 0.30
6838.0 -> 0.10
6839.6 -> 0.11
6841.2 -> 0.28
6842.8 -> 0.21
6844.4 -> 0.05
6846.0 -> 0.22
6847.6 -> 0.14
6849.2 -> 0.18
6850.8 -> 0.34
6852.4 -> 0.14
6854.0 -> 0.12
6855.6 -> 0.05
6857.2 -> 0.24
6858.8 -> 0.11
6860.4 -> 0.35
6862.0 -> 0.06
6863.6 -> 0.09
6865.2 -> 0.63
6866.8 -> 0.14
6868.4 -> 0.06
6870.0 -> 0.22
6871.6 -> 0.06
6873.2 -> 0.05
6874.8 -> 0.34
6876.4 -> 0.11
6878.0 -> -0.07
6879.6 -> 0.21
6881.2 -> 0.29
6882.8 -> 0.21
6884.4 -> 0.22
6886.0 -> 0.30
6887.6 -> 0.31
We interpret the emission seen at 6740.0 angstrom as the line [O II]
